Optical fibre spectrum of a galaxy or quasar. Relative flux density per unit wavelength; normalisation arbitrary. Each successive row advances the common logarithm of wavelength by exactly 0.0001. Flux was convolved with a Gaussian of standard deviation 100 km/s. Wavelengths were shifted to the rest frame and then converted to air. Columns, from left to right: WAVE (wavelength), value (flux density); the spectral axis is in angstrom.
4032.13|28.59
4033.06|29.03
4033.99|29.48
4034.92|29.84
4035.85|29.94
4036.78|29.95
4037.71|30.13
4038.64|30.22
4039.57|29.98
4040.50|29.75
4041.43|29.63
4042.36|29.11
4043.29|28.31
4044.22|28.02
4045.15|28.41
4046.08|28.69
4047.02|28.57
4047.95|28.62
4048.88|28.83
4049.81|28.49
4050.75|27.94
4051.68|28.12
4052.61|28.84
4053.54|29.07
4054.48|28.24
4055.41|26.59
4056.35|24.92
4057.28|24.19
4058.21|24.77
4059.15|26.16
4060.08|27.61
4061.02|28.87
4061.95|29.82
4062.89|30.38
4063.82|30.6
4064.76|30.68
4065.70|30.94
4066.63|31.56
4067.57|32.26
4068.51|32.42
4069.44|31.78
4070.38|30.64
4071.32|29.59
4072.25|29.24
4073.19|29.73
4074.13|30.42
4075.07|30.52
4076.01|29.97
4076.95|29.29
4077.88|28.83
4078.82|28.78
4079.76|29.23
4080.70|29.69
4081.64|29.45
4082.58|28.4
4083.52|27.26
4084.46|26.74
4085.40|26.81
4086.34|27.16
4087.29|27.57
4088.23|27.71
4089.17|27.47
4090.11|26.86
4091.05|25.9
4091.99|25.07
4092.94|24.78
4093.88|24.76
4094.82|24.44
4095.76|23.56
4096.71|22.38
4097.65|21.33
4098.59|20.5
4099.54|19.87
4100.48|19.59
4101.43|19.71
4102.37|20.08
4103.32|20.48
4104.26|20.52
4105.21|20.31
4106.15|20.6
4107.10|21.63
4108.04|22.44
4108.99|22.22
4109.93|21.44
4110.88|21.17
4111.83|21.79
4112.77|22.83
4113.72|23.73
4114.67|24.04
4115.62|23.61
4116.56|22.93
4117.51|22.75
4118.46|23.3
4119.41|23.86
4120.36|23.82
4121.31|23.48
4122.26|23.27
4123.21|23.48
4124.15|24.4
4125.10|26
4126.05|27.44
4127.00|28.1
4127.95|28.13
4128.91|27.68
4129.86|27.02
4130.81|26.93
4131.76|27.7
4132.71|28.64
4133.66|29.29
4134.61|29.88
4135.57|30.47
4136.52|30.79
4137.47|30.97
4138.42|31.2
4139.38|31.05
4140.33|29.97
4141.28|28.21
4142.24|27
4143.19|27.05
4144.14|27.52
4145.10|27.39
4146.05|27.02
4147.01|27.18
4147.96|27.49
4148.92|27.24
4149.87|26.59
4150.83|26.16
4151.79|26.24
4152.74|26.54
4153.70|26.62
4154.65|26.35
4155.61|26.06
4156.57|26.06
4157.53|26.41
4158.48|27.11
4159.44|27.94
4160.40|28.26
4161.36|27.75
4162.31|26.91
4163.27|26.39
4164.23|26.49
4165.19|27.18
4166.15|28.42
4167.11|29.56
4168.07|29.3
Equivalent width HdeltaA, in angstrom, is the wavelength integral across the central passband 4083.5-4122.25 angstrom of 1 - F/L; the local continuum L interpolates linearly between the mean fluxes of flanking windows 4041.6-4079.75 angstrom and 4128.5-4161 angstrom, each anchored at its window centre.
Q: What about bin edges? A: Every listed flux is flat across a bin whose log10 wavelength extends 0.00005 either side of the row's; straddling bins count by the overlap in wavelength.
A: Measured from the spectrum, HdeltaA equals 7.0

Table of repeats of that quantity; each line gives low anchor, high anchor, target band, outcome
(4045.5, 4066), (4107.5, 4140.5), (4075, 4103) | 1.44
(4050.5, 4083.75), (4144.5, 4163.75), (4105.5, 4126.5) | 3.53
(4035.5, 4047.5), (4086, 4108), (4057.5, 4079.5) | -2.91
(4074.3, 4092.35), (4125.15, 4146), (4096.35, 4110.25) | 3.65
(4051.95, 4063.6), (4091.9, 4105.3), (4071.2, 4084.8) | -2.46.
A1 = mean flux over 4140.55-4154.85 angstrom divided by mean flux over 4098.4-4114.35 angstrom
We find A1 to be 1.3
